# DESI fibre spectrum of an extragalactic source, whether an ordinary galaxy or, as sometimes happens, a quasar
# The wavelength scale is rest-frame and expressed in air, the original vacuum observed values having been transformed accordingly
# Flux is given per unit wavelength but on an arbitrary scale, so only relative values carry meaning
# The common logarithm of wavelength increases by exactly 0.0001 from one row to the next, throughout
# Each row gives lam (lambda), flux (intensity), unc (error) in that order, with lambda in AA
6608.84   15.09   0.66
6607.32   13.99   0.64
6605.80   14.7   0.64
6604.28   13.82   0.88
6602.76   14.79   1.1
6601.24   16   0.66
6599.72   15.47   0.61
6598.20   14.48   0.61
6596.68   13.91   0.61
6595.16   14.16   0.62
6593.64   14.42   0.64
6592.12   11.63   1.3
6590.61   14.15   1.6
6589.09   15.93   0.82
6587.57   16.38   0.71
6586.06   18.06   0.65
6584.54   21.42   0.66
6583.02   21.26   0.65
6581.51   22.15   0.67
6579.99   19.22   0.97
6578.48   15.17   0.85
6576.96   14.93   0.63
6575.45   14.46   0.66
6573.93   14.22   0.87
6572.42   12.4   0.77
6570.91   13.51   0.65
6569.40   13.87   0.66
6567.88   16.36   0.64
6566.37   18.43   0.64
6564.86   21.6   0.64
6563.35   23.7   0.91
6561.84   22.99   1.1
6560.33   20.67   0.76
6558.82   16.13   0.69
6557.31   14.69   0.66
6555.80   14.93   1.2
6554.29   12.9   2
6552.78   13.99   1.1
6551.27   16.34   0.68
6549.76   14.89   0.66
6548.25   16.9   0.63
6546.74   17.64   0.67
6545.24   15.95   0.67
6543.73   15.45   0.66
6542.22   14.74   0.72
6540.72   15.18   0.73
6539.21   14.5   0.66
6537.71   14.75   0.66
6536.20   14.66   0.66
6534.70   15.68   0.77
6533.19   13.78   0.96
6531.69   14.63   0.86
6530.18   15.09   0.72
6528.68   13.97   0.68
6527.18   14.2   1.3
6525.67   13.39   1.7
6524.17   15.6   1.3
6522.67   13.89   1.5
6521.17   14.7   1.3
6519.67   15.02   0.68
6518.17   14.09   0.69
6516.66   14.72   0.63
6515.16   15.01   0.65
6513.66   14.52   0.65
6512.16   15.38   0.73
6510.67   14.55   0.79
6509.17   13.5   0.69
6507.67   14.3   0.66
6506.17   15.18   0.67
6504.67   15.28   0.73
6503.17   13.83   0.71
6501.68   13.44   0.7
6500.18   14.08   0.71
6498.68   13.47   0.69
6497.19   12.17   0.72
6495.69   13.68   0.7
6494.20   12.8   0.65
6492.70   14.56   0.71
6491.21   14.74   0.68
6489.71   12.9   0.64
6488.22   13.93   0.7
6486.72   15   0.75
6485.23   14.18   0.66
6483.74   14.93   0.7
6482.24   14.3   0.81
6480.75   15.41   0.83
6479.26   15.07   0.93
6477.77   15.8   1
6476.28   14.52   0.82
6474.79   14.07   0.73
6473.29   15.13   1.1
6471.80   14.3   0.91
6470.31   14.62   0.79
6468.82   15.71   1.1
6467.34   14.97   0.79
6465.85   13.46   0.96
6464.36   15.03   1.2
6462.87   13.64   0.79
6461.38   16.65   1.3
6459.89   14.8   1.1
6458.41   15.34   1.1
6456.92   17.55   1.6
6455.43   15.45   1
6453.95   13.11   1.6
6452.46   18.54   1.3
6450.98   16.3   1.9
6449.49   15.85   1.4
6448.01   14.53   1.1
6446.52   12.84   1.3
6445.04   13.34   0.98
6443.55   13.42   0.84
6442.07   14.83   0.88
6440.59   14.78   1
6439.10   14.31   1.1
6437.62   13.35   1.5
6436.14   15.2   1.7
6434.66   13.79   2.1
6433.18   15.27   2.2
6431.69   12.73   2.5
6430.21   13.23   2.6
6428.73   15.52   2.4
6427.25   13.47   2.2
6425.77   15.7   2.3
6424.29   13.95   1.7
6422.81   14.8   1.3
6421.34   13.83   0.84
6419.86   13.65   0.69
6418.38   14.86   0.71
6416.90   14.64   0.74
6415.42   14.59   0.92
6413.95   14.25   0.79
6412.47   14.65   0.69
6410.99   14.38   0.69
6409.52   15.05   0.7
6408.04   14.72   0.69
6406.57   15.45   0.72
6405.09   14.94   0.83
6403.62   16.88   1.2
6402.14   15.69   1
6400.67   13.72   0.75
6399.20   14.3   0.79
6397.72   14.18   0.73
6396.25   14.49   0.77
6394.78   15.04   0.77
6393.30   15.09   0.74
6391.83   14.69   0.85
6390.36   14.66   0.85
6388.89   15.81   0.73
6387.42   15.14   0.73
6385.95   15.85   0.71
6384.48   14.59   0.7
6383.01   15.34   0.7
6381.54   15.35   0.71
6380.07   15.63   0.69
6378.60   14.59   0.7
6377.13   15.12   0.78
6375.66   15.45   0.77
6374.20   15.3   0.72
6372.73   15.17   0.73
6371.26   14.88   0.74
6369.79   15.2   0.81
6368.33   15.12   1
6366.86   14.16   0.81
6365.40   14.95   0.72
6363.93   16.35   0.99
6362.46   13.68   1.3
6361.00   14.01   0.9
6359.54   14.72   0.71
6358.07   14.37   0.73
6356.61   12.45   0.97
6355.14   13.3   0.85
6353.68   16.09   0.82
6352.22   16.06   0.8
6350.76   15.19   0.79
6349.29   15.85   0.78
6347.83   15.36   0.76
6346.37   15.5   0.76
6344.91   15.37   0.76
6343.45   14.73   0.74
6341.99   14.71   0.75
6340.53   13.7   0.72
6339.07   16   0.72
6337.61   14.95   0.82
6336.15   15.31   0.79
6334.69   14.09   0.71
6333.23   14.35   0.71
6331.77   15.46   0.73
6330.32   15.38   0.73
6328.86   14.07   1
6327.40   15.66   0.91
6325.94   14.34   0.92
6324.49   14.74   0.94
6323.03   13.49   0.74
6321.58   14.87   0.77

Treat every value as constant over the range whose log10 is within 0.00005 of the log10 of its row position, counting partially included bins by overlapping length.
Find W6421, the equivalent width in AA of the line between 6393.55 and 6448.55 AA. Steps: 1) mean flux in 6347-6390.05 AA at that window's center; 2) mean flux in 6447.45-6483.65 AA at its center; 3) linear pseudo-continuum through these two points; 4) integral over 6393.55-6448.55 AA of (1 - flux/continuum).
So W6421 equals 2.35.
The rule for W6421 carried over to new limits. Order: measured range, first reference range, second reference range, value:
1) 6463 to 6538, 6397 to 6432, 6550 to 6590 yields 7.20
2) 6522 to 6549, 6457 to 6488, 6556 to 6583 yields 2.47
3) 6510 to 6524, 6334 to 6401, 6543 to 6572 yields 1.48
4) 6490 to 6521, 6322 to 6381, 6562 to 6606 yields 3.21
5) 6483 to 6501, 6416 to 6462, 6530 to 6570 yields 1.87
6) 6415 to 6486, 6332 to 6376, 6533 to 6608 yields 3.25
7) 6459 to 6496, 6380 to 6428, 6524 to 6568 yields 2.18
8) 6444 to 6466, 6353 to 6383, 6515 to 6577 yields 0.11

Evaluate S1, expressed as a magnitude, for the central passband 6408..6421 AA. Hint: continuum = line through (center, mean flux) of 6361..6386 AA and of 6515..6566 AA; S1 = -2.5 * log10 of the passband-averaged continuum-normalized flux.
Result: 0.05 mag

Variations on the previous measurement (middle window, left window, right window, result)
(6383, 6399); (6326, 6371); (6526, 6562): 0.00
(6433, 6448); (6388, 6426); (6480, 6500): 0.03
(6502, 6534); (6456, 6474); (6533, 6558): 0.05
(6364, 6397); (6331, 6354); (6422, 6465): -0.01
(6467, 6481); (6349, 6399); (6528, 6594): 0.05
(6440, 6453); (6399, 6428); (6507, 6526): -0.02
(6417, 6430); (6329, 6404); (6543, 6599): 0.07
